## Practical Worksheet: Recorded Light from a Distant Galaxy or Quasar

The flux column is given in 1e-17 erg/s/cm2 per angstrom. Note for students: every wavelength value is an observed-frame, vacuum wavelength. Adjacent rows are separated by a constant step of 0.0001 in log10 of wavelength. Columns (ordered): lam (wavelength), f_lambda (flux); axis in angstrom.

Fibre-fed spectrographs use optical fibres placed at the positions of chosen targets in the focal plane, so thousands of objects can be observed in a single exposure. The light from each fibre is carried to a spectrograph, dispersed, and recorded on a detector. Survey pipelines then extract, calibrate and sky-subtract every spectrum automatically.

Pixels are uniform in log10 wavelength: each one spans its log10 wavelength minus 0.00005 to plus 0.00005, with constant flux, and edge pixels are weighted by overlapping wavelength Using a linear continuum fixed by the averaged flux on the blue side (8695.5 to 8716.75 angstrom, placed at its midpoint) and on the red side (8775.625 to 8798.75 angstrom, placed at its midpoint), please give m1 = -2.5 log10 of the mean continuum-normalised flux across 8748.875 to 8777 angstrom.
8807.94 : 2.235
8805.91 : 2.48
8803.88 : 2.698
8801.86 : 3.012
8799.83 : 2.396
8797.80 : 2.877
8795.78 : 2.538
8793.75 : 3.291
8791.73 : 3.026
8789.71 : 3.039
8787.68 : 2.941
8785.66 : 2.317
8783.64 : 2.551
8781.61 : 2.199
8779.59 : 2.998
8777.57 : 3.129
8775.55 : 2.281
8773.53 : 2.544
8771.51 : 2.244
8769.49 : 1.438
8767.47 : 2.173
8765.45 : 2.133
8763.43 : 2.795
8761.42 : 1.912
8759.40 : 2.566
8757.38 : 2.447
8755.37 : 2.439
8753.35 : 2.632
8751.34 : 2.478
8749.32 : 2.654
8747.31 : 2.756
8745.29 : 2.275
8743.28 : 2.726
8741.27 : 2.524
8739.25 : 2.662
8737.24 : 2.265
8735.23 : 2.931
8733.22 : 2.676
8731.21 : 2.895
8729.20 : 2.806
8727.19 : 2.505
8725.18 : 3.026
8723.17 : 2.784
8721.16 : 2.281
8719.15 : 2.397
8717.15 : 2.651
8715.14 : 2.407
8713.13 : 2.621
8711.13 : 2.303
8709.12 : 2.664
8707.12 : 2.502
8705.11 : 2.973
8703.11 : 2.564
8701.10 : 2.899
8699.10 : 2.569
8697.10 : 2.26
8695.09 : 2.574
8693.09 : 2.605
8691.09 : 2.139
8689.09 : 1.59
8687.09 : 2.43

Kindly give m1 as 0.16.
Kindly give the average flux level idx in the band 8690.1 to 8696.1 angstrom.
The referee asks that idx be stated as 2.44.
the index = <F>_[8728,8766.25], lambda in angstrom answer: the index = 2.56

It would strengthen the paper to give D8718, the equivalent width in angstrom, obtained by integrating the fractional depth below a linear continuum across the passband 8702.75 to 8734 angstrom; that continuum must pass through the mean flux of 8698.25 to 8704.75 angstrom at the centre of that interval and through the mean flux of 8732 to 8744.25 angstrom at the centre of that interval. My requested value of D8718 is 0.5 angstrom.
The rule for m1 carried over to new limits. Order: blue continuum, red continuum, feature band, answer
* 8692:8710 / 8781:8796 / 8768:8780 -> 0.143 mag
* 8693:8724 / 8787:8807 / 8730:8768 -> 0.063 mag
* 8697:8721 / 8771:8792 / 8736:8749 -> 0.026 mag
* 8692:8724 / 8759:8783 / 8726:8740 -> -0.083 mag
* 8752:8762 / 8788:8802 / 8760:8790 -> 0.090 mag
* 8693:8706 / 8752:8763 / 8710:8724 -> 0.035 mag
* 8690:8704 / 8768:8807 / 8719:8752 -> -0.031 mag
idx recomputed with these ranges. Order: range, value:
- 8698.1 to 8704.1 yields 2.68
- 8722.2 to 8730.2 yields 2.78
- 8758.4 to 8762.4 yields 2.24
